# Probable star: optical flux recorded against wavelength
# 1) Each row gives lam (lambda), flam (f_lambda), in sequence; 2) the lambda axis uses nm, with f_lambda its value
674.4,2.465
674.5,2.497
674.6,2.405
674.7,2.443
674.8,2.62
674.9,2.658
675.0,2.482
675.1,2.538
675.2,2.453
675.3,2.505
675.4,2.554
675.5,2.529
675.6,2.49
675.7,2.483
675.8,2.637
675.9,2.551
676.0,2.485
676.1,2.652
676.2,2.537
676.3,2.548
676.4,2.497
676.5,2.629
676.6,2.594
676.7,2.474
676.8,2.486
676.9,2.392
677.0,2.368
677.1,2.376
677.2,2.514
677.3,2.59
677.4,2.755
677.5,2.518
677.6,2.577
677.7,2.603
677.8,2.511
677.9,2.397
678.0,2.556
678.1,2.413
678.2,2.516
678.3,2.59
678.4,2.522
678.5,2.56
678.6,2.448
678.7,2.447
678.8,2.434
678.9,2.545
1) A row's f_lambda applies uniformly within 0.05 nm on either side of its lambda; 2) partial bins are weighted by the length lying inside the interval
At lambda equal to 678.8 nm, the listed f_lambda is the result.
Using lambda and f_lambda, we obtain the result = 2.434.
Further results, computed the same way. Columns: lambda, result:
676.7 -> 2.474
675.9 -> 2.551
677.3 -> 2.59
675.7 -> 2.483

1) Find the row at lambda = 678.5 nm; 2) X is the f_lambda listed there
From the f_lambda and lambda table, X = 2.56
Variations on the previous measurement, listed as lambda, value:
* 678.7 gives 2.447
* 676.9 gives 2.392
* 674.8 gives 2.62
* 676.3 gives 2.548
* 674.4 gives 2.465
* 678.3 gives 2.59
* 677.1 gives 2.376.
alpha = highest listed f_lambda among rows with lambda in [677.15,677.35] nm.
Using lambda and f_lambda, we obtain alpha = 2.59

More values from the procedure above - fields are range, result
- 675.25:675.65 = 2.554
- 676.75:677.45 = 2.755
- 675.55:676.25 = 2.652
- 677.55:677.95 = 2.603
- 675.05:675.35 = 2.538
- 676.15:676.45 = 2.548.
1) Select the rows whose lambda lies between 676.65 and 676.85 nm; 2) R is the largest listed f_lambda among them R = 2.486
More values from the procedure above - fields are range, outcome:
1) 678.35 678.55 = 2.56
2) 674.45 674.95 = 2.658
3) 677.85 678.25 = 2.556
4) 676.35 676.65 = 2.629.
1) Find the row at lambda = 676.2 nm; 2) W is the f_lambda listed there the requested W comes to 2.537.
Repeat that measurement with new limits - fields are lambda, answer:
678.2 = 2.516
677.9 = 2.397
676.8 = 2.486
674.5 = 2.497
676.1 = 2.652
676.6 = 2.594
